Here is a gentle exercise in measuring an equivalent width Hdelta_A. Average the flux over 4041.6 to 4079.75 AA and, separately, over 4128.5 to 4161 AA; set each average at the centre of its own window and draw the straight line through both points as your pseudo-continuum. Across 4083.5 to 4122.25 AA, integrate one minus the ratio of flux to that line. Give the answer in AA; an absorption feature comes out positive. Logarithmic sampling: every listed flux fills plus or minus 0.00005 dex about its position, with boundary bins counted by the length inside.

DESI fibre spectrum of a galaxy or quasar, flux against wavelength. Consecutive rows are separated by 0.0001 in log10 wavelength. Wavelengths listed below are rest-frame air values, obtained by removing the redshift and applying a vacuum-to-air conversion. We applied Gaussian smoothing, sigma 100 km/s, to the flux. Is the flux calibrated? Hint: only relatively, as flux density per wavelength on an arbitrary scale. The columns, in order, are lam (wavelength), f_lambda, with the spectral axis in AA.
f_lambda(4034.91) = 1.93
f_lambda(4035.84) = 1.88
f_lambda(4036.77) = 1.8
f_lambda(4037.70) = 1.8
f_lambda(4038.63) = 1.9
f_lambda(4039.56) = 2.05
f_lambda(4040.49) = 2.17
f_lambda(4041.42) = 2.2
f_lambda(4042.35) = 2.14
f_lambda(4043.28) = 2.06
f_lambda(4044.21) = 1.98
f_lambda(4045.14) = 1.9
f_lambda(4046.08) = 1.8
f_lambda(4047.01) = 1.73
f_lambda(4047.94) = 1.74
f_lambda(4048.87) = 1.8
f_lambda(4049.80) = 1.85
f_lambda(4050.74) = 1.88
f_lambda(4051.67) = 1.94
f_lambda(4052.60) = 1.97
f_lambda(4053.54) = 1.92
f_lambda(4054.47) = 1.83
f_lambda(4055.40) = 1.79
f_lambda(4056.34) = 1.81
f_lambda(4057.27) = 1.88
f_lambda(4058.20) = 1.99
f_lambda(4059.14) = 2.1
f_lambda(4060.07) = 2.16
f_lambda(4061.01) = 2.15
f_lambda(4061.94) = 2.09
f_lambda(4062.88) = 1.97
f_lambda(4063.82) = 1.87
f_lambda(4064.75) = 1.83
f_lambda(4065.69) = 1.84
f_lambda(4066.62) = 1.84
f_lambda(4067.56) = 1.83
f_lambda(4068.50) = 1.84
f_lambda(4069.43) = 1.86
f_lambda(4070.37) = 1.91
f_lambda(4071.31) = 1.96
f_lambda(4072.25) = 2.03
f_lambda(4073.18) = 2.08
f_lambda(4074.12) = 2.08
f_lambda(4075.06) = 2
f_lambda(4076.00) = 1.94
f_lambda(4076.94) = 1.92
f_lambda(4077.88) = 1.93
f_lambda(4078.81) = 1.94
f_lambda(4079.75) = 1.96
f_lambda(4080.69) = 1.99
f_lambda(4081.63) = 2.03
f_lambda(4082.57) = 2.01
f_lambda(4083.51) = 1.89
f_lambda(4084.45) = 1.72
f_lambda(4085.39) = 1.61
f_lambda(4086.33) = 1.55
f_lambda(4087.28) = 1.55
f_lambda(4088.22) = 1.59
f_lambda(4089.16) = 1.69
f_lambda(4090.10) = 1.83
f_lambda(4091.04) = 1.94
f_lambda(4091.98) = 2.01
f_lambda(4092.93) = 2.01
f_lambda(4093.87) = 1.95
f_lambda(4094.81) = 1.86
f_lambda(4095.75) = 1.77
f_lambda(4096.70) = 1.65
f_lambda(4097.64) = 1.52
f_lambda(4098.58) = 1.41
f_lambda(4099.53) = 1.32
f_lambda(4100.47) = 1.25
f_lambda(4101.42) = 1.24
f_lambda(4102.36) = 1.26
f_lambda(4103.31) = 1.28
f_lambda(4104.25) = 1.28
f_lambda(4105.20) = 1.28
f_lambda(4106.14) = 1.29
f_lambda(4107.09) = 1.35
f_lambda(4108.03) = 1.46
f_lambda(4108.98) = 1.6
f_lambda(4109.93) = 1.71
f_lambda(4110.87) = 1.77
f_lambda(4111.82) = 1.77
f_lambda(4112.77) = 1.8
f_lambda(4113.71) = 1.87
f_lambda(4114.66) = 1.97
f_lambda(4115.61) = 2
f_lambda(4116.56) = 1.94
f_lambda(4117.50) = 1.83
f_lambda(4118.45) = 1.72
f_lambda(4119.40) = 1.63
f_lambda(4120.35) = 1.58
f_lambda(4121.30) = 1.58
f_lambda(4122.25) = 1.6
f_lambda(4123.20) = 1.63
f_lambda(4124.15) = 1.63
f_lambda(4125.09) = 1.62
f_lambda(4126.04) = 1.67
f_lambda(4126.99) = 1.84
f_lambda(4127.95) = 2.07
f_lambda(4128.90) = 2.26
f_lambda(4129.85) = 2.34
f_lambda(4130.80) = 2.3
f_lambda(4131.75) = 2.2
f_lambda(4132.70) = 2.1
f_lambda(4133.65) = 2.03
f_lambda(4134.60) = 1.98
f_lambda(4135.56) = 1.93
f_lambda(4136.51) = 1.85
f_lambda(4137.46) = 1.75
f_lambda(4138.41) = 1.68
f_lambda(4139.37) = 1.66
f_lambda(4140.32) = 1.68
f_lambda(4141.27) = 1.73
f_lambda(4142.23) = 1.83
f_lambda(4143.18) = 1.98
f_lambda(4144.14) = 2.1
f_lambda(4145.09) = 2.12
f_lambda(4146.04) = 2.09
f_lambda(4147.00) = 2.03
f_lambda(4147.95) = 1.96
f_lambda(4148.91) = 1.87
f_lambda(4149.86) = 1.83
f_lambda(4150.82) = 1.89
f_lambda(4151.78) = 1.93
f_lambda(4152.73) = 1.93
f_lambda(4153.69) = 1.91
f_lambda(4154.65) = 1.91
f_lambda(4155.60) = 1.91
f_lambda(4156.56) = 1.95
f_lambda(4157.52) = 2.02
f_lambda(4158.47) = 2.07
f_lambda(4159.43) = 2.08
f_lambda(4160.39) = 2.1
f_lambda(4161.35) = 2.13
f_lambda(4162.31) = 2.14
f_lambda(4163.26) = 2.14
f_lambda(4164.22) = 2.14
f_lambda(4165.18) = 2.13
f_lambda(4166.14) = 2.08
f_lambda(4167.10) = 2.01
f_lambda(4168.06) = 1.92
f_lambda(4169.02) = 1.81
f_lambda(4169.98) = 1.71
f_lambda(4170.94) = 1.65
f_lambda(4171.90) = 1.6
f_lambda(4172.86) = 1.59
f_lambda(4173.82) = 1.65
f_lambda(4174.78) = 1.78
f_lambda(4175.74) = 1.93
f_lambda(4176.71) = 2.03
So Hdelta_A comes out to 6.2 AA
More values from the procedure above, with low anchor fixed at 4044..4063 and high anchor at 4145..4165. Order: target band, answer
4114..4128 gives 1.6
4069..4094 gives 0.7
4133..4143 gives 0.9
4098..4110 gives 3.7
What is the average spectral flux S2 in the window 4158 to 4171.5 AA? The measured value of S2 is 2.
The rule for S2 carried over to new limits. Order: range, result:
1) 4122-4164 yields 1.95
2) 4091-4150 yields 1.77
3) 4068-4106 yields 1.74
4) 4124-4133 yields 2.02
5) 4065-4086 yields 1.92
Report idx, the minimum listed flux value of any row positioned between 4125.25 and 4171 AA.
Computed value 1.65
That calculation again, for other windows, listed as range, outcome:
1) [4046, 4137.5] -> 1.24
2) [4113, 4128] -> 1.58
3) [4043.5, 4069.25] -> 1.73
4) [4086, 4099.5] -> 1.41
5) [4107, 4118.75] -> 1.35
